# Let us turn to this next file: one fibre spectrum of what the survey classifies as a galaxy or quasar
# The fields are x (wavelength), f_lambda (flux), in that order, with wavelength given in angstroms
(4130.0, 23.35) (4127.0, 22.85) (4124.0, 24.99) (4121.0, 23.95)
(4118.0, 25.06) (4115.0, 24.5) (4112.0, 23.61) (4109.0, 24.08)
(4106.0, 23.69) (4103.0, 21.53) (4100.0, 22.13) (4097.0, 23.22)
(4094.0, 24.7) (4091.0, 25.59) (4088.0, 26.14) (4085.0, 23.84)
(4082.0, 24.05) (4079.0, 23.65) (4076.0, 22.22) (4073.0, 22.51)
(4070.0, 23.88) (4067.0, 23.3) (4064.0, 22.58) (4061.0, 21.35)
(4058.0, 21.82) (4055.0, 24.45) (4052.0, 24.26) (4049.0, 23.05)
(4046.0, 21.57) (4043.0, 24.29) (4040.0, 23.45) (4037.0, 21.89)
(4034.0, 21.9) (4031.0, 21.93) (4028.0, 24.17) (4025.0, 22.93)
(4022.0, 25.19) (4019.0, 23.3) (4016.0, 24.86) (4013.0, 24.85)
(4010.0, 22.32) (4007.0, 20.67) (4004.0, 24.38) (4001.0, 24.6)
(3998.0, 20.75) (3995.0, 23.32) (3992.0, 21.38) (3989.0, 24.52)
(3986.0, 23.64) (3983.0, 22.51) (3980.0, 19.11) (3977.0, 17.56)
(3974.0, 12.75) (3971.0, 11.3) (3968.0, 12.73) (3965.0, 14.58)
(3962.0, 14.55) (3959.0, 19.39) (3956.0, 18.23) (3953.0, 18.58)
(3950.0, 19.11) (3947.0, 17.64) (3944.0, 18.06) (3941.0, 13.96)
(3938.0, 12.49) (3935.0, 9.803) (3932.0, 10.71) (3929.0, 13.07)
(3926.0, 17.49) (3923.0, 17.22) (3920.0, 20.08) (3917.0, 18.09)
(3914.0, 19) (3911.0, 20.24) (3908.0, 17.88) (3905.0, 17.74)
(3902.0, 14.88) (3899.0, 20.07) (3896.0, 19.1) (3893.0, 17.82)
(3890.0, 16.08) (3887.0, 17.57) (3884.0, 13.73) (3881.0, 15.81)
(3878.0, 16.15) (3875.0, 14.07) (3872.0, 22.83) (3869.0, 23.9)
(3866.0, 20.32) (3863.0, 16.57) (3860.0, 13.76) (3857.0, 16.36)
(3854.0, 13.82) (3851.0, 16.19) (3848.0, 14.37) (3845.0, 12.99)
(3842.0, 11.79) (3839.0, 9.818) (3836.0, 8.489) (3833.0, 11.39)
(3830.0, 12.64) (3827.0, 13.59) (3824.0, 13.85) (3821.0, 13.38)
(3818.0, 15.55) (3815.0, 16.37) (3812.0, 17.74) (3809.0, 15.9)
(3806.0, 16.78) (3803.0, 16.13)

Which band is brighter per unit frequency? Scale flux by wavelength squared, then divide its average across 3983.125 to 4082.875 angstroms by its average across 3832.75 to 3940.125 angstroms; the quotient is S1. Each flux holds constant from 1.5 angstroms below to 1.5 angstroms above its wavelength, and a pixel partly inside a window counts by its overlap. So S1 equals 1.56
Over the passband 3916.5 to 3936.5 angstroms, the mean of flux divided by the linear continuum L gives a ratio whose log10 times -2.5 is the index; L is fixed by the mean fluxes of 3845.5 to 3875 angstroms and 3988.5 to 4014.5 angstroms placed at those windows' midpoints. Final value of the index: 0.30 mag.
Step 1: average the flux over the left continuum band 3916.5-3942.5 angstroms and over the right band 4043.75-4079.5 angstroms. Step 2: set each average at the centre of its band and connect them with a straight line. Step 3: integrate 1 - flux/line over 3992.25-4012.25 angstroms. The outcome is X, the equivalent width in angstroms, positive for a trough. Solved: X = -3.6 angstroms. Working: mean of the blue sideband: 14.6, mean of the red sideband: 22.9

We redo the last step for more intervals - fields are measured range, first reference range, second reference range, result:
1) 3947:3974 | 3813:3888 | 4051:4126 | 4.3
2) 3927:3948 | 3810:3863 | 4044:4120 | 4.9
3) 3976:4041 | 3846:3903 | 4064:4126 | -4.9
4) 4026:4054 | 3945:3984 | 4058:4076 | -2.6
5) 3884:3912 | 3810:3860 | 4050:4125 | -2.6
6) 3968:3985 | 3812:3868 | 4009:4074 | 3.2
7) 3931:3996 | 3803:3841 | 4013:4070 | 9.4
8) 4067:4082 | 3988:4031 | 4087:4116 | 0.3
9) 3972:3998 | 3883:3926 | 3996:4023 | 2.0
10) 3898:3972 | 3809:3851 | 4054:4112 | 5.0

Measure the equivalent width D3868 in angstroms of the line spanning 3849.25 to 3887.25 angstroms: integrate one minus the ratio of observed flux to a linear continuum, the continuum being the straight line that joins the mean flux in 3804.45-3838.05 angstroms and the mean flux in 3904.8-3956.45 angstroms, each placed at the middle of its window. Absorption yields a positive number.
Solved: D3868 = -4.56 angstroms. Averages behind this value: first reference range 14.1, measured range 17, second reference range 16.6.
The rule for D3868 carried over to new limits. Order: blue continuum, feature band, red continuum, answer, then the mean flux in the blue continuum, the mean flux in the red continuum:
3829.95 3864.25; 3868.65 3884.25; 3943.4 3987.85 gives -3.8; 13.2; 17.4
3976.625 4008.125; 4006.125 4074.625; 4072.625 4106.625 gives -0.5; 22.2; 23.6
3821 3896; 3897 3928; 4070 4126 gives -1.9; 15.2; 23.9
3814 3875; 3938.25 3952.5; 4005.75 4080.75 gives 1.6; 14.9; 23.1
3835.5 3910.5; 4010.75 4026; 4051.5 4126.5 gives -2.1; 16.2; 23.6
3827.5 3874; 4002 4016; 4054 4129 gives -1.8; 15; 23.6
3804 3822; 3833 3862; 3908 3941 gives 5.3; 16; 15.8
